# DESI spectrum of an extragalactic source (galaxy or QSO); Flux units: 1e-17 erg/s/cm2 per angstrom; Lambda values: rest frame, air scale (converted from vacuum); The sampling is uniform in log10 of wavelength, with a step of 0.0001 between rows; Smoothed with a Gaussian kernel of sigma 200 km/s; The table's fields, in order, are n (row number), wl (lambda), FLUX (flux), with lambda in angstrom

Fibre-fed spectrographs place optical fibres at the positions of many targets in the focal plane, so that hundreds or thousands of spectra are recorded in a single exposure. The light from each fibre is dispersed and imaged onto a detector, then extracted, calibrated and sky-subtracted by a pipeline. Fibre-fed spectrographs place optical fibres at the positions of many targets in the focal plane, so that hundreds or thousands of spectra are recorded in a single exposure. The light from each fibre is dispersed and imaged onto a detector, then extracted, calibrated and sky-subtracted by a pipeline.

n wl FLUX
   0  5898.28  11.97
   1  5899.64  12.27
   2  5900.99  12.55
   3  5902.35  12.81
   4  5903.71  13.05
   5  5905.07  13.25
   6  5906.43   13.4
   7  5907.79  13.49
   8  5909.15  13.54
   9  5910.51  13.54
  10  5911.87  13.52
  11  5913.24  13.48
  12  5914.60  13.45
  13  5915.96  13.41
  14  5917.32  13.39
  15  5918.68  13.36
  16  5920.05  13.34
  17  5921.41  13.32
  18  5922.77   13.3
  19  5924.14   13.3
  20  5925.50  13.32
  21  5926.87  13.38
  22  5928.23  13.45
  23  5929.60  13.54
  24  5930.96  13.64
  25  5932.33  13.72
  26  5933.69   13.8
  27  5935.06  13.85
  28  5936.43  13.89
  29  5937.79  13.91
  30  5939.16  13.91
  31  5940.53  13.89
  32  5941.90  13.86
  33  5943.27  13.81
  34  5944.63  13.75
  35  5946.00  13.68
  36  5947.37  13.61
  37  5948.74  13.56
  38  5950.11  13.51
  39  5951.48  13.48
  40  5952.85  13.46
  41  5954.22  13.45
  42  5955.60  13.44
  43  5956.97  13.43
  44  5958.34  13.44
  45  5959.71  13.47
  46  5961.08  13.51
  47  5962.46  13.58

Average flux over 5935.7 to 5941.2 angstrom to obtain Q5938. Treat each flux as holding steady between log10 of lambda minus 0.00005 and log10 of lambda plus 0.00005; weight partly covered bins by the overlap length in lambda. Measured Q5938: 13.9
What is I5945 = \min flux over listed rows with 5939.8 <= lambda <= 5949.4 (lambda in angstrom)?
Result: 13.56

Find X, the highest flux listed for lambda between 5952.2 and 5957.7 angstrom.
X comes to 13.46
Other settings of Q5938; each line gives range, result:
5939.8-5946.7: 13.8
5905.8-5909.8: 13.5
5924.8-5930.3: 13.4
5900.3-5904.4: 12.8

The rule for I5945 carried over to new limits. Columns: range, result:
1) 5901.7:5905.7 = 12.81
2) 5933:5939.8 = 13.8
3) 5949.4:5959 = 13.43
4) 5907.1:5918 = 13.39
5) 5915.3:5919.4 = 13.36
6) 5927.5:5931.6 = 13.45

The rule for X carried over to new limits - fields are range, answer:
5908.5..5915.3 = 13.54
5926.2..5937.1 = 13.89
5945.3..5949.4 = 13.68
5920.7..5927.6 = 13.38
